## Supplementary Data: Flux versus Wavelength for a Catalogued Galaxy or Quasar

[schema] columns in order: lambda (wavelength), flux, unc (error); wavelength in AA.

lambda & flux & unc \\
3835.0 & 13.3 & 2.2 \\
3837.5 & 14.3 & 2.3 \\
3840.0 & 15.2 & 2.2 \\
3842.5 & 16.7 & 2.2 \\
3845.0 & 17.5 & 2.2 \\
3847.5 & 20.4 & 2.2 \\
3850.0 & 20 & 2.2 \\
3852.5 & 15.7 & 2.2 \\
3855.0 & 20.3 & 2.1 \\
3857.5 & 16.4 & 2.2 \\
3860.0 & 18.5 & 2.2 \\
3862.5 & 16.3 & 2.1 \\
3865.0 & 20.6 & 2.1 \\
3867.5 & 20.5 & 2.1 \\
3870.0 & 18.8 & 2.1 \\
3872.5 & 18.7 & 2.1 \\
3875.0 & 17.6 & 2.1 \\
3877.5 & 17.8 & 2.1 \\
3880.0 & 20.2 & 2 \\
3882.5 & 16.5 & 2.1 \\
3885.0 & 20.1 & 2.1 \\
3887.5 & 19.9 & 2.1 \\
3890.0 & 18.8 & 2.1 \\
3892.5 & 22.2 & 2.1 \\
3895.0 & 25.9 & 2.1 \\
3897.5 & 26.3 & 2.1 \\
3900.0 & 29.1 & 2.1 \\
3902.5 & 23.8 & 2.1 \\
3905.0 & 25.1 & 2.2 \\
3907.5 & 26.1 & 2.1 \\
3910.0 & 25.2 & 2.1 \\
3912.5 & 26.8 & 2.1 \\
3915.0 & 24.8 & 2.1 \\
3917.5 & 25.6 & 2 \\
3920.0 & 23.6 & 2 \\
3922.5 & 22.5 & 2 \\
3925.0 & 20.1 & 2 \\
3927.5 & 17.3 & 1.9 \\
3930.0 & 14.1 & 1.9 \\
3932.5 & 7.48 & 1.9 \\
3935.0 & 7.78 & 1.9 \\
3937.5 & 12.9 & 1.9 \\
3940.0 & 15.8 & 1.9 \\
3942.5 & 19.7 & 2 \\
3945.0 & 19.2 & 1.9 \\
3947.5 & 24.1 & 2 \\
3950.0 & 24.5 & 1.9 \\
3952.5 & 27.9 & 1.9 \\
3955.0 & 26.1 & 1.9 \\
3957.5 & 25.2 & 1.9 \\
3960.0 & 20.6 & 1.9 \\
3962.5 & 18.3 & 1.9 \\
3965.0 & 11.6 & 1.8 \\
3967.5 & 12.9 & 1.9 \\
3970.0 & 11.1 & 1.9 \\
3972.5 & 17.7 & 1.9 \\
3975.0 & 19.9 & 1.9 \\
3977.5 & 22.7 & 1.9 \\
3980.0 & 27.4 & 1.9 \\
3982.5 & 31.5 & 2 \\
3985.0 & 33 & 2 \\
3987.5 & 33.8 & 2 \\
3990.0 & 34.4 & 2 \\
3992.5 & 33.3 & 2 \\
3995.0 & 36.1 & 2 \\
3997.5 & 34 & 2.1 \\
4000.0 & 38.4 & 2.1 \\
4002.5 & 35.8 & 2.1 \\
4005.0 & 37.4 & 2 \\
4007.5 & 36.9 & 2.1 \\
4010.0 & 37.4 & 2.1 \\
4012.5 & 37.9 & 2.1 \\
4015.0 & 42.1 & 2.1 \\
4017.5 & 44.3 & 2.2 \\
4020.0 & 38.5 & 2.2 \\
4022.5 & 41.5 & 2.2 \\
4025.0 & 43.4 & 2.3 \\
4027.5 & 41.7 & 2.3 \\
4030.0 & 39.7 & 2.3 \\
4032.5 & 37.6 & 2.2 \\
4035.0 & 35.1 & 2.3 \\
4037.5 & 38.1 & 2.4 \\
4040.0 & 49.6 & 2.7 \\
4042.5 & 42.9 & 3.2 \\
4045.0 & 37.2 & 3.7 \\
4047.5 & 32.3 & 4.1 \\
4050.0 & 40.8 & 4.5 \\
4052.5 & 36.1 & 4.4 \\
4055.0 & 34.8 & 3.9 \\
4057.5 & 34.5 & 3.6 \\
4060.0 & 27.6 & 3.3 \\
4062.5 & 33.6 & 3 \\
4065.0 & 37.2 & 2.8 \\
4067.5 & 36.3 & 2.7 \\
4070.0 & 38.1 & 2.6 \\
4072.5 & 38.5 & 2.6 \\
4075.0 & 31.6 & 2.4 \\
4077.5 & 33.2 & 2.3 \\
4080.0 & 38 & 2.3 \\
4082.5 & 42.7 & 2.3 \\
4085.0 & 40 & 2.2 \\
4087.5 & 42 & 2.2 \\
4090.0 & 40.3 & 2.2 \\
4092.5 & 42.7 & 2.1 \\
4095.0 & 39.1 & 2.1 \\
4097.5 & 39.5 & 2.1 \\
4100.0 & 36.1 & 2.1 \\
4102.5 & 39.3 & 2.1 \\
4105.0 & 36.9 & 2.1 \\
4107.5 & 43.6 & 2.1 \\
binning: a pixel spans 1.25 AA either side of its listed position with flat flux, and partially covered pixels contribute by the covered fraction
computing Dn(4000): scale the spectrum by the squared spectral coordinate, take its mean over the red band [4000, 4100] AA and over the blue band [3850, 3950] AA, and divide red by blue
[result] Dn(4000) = 2.06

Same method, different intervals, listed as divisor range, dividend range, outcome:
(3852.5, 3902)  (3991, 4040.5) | 2.06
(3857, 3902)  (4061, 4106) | 2.07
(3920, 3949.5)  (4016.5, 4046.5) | 2.52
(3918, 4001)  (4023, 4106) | 1.78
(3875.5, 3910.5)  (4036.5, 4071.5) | 1.79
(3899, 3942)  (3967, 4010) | 1.51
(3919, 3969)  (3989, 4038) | 2.14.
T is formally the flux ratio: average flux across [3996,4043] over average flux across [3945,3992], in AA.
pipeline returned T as 1.68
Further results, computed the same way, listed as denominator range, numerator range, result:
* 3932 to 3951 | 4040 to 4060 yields 2.23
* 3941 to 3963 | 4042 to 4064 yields 1.54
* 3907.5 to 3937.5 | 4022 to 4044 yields 2.10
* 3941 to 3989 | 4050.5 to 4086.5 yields 1.60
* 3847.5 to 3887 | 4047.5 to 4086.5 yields 1.94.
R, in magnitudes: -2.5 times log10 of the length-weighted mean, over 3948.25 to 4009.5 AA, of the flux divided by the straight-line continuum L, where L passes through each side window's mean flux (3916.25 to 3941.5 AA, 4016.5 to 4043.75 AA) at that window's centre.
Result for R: 0.07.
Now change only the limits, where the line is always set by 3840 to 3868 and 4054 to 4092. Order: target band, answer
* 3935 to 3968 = 0.33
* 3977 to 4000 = -0.10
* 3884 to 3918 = -0.09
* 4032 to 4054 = -0.14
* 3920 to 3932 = 0.30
